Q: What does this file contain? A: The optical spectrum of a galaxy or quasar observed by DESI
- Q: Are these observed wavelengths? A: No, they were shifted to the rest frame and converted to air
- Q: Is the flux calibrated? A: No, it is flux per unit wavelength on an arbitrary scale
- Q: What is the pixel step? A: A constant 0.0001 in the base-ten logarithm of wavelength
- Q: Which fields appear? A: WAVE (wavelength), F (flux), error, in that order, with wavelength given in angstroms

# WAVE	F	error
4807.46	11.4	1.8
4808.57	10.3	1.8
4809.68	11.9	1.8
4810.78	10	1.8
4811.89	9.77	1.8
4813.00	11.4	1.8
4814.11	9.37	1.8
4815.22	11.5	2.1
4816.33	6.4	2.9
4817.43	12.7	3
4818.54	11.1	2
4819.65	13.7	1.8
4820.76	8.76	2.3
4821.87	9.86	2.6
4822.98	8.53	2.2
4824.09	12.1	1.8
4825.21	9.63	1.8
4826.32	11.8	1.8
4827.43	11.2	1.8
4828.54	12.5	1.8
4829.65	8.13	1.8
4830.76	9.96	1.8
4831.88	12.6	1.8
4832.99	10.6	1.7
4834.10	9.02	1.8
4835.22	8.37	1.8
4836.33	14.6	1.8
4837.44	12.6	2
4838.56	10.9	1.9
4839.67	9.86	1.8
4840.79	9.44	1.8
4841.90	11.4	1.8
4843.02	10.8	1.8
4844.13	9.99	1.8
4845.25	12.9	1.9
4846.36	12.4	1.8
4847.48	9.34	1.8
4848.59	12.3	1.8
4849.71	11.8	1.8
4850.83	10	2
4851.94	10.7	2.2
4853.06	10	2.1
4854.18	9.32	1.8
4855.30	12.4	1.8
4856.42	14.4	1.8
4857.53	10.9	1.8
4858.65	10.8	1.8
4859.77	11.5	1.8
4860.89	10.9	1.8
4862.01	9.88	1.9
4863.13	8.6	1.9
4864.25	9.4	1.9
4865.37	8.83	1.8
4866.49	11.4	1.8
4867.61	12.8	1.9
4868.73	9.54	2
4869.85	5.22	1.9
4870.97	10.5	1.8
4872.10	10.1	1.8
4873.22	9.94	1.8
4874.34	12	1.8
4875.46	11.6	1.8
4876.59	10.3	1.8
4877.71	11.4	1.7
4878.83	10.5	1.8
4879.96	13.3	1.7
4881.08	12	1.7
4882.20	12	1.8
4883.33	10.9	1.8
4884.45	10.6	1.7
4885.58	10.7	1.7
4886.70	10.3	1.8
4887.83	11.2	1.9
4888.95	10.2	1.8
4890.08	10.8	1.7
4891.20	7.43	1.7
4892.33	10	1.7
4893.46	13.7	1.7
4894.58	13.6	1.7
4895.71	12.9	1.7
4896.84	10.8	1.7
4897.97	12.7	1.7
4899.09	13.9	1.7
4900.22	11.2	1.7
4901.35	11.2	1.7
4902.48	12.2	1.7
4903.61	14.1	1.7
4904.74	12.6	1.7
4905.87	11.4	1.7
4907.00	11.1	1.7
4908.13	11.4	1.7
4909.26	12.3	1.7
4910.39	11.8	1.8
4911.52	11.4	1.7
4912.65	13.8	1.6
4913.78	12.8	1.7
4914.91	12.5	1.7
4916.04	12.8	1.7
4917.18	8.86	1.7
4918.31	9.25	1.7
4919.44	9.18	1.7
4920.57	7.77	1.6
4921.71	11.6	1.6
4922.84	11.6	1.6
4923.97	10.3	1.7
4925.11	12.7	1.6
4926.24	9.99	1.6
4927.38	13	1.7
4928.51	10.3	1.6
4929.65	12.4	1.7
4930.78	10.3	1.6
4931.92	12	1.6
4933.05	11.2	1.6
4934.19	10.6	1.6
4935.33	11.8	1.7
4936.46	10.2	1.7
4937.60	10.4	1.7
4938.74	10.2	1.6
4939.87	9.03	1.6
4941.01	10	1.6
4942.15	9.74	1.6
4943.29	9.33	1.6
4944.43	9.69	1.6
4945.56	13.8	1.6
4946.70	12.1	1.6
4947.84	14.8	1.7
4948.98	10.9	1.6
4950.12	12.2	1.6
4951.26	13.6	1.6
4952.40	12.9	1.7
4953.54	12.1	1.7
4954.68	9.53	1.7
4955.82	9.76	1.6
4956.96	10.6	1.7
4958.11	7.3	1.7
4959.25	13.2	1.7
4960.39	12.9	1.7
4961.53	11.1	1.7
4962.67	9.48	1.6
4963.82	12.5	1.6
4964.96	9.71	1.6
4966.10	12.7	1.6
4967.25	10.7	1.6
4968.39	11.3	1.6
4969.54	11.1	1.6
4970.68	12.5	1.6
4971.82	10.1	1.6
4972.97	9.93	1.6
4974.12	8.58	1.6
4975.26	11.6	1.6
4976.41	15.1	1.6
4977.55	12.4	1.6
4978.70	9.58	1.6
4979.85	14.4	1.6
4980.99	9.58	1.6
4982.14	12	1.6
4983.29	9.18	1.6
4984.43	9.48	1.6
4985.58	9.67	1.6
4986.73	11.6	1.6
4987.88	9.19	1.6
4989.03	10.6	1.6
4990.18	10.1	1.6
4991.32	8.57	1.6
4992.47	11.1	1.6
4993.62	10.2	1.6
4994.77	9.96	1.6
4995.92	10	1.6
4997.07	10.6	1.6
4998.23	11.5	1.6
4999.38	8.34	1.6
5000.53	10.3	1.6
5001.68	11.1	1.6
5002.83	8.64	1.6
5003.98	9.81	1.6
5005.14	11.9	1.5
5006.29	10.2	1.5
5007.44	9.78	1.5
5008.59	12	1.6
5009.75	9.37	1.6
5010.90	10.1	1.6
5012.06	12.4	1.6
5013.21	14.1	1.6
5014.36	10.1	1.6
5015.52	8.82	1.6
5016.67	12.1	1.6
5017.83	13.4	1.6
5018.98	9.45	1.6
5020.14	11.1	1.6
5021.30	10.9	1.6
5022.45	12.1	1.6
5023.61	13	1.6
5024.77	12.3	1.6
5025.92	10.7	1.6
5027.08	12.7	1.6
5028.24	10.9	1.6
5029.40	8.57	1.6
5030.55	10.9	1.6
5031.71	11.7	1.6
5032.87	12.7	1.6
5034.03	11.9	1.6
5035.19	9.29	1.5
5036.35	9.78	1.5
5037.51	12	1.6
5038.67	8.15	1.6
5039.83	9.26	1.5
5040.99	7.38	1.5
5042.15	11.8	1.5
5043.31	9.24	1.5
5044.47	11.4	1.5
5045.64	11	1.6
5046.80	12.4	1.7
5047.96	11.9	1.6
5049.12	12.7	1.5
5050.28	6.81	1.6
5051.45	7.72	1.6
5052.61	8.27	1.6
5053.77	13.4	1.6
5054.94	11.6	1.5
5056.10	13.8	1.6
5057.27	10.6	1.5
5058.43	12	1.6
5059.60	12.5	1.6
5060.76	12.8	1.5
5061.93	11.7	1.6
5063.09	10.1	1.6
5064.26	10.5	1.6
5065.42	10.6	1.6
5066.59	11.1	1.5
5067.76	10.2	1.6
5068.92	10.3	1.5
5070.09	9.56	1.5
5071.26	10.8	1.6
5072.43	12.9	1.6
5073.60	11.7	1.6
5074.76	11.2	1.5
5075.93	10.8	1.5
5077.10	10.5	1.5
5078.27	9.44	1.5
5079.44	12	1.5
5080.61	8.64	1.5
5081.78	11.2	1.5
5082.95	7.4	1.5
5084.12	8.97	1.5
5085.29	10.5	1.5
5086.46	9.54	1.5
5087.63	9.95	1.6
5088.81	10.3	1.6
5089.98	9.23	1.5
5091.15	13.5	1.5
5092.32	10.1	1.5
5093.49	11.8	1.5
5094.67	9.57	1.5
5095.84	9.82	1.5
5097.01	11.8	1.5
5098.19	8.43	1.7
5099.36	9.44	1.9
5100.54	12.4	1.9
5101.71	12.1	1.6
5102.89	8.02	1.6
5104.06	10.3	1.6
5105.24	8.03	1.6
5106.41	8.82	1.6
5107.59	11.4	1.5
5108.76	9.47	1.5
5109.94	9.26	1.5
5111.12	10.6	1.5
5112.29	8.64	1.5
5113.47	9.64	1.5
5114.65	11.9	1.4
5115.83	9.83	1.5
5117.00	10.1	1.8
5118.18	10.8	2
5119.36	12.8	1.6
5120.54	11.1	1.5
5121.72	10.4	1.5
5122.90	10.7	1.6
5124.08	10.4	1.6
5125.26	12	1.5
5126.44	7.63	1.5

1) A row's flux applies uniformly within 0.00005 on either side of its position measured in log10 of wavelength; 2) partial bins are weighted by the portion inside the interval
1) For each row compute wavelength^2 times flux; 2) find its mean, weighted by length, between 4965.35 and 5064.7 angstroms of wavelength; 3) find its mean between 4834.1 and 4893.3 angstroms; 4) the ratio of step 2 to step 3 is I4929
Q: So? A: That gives 1.07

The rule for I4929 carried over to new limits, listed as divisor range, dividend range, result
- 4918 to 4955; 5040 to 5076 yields 1.03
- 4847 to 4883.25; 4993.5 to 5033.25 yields 1.08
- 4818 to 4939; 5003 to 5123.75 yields 1.04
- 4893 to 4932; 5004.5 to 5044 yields 0.97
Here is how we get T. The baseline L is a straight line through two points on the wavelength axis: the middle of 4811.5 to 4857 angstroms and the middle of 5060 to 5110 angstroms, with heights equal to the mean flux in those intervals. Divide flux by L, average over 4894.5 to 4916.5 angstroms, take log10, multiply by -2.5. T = -0.150 mag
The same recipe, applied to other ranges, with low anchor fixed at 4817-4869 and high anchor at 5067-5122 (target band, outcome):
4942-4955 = -0.12 mag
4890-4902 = -0.09 mag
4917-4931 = 0.01 mag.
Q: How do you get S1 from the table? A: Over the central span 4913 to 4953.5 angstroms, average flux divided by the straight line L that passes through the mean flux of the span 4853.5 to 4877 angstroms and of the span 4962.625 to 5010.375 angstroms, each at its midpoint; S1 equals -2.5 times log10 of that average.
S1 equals -0.06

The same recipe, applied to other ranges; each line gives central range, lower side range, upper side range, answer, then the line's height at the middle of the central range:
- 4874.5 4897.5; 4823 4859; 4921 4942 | -0.027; 11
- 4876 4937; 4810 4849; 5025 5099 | -0.067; 10.7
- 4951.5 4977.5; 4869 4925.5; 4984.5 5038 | -0.022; 11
